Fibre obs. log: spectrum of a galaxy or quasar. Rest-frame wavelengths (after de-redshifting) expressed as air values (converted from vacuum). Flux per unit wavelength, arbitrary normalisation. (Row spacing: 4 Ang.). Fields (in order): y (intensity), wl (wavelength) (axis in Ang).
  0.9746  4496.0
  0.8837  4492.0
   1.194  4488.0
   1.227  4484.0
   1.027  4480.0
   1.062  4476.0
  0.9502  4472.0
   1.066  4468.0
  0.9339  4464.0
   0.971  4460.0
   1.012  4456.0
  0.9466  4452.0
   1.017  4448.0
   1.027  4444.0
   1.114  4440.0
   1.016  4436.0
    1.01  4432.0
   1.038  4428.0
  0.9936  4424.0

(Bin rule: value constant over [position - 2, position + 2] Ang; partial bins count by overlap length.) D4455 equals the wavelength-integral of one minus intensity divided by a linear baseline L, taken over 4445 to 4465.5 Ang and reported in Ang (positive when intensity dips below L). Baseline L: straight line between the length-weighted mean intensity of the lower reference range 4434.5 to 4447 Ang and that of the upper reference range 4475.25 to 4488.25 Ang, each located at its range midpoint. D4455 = 1.8 Ang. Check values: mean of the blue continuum 1.05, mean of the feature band 0.98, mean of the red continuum 1.12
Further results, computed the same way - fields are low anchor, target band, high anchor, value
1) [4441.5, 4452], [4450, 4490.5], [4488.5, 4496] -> -1.95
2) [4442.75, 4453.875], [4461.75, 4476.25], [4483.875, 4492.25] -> 0.89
